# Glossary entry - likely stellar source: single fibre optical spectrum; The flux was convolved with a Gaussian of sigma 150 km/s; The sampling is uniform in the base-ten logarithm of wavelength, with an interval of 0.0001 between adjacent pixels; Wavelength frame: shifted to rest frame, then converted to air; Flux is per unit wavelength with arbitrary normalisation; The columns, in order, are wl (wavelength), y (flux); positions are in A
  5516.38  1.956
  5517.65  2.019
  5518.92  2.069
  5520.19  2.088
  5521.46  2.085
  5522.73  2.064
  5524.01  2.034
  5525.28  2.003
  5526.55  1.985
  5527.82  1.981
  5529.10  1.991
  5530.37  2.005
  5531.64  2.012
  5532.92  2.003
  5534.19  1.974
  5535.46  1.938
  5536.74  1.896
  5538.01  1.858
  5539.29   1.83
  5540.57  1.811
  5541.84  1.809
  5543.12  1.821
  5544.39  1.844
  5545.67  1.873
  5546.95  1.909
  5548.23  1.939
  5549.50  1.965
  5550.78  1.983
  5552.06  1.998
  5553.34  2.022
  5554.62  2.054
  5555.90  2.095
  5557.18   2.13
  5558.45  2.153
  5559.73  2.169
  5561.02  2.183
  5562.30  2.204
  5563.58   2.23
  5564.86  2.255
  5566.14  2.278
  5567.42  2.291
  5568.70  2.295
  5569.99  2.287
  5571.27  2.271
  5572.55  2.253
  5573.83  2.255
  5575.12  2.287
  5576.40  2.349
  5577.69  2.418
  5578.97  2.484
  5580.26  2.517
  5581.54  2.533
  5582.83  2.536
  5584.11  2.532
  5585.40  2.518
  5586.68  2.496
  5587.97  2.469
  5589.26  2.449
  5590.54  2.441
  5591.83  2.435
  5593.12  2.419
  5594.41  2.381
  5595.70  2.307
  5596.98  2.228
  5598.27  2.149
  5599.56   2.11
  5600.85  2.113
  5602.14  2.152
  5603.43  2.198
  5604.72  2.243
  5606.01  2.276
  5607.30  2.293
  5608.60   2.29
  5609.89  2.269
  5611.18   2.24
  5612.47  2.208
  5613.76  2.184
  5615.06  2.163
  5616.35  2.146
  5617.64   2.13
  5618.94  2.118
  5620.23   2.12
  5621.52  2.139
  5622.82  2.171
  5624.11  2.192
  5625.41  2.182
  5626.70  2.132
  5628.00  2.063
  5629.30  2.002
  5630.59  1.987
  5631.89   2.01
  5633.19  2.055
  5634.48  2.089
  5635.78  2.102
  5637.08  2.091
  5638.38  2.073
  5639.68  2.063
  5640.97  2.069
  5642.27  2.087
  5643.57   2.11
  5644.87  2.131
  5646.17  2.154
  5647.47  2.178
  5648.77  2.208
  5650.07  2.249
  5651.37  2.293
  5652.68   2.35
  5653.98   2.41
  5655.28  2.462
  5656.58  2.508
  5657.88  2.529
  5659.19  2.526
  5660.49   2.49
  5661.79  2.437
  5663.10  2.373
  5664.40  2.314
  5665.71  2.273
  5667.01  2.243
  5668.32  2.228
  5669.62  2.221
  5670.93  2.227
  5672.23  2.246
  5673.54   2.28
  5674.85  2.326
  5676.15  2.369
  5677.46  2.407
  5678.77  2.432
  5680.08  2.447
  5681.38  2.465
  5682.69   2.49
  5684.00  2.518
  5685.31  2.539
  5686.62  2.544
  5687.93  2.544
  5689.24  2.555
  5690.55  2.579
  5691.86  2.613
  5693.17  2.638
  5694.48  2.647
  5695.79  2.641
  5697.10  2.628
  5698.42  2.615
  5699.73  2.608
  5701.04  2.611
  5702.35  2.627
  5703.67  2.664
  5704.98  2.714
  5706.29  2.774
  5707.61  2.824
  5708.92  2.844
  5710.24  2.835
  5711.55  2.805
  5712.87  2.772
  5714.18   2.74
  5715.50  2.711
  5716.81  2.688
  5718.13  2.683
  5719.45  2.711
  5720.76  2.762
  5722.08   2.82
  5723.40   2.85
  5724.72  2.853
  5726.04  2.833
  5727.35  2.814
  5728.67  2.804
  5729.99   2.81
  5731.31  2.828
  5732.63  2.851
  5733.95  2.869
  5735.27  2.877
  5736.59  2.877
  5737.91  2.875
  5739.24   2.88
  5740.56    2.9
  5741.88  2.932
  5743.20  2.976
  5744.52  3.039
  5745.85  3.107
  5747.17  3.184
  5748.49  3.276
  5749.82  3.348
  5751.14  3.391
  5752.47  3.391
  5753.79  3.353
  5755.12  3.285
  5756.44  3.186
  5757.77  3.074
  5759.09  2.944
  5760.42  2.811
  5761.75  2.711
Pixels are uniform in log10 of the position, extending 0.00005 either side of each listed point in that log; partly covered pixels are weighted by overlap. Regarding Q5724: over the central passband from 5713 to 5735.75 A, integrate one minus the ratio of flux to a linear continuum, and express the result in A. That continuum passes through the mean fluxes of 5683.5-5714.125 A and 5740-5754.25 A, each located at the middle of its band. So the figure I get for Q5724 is 1.1 A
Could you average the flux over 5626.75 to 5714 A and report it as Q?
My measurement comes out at 2.4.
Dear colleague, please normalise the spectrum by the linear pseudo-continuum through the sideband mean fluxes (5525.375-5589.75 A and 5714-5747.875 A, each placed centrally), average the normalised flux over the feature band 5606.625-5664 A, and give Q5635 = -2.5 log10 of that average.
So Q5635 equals 0.12 mag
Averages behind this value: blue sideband 2.15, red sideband 2.86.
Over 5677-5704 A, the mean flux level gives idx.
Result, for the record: 2.56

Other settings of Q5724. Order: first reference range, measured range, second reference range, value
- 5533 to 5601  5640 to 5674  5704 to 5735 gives 3.41 A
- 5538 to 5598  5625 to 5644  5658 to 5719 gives 2.55 A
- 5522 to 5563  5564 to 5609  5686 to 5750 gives -3.12 A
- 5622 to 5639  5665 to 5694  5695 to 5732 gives 0.69 A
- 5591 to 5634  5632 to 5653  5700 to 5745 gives 1.94 A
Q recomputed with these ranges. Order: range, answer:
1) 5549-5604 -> 2.28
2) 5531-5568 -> 2.02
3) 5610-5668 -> 2.21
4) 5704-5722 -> 2.76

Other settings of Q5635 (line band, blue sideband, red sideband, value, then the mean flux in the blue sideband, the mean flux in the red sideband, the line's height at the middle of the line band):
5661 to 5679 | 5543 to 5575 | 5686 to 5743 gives 0.11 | 2.12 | 2.75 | 2.57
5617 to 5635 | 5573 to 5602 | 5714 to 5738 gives 0.19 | 2.38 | 2.8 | 2.5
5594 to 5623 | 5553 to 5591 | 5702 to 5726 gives 0.11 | 2.32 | 2.76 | 2.43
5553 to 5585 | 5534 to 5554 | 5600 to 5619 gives -0.14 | 1.9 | 2.2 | 2.02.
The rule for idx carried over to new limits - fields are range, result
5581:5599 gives 2.42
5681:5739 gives 2.71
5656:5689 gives 2.4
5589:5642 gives 2.18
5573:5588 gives 2.45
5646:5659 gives 2.35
